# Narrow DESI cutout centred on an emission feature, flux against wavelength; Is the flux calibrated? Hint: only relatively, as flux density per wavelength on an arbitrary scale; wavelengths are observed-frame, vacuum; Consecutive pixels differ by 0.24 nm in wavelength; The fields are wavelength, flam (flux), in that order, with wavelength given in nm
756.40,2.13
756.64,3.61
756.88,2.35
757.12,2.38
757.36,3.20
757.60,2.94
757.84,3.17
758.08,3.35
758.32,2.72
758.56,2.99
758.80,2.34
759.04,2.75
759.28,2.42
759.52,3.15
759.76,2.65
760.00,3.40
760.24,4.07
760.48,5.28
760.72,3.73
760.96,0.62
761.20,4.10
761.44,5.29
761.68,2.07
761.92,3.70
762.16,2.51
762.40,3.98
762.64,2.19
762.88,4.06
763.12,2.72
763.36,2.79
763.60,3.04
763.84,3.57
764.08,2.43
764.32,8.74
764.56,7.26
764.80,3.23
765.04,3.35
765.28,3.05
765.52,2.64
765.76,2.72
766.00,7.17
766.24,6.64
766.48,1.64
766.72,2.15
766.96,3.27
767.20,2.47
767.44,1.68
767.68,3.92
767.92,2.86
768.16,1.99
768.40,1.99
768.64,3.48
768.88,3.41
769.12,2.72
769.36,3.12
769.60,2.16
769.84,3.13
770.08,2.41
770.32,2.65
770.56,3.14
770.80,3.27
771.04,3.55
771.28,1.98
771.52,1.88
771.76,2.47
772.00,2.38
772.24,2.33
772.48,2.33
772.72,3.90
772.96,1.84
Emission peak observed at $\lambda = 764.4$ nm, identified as [S II]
